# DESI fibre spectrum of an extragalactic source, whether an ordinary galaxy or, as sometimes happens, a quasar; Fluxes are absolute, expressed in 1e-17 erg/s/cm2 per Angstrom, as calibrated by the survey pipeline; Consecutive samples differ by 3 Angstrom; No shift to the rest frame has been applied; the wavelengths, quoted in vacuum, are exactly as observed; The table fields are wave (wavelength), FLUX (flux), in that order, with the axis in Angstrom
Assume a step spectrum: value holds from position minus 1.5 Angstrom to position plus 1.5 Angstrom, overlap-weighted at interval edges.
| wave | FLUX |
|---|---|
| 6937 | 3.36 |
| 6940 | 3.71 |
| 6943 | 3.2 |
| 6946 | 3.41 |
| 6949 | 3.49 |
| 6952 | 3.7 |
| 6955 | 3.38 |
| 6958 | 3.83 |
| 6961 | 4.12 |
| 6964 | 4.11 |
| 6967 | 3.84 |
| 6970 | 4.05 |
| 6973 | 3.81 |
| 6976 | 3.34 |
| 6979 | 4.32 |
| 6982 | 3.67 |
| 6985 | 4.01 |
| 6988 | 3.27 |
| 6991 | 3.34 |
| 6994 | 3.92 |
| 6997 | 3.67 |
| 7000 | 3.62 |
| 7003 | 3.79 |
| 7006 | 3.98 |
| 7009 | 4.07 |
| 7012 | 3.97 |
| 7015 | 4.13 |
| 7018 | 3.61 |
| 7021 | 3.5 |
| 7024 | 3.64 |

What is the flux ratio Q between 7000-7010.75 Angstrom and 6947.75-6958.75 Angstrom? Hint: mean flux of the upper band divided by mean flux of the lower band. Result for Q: 1.09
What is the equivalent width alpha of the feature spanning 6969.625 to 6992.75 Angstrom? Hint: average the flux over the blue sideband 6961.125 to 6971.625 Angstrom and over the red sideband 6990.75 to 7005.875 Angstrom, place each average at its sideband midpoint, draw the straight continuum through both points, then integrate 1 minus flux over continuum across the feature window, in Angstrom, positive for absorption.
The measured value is 1.0 Angstrom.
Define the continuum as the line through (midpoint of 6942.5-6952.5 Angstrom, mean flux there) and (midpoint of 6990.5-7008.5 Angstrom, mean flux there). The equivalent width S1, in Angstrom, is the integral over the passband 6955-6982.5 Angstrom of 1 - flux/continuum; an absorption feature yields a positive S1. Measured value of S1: -2.3 Angstrom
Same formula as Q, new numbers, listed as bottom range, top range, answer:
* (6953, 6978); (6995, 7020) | 1.01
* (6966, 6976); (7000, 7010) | 1.02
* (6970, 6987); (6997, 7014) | 1.01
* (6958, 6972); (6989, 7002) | 0.91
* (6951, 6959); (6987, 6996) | 0.98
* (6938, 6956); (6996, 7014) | 1.11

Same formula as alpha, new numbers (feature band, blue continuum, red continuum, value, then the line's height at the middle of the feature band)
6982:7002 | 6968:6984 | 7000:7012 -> 1.2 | 3.88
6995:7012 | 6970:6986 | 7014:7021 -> -0.2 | 3.8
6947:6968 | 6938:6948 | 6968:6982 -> -0.8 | 3.63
